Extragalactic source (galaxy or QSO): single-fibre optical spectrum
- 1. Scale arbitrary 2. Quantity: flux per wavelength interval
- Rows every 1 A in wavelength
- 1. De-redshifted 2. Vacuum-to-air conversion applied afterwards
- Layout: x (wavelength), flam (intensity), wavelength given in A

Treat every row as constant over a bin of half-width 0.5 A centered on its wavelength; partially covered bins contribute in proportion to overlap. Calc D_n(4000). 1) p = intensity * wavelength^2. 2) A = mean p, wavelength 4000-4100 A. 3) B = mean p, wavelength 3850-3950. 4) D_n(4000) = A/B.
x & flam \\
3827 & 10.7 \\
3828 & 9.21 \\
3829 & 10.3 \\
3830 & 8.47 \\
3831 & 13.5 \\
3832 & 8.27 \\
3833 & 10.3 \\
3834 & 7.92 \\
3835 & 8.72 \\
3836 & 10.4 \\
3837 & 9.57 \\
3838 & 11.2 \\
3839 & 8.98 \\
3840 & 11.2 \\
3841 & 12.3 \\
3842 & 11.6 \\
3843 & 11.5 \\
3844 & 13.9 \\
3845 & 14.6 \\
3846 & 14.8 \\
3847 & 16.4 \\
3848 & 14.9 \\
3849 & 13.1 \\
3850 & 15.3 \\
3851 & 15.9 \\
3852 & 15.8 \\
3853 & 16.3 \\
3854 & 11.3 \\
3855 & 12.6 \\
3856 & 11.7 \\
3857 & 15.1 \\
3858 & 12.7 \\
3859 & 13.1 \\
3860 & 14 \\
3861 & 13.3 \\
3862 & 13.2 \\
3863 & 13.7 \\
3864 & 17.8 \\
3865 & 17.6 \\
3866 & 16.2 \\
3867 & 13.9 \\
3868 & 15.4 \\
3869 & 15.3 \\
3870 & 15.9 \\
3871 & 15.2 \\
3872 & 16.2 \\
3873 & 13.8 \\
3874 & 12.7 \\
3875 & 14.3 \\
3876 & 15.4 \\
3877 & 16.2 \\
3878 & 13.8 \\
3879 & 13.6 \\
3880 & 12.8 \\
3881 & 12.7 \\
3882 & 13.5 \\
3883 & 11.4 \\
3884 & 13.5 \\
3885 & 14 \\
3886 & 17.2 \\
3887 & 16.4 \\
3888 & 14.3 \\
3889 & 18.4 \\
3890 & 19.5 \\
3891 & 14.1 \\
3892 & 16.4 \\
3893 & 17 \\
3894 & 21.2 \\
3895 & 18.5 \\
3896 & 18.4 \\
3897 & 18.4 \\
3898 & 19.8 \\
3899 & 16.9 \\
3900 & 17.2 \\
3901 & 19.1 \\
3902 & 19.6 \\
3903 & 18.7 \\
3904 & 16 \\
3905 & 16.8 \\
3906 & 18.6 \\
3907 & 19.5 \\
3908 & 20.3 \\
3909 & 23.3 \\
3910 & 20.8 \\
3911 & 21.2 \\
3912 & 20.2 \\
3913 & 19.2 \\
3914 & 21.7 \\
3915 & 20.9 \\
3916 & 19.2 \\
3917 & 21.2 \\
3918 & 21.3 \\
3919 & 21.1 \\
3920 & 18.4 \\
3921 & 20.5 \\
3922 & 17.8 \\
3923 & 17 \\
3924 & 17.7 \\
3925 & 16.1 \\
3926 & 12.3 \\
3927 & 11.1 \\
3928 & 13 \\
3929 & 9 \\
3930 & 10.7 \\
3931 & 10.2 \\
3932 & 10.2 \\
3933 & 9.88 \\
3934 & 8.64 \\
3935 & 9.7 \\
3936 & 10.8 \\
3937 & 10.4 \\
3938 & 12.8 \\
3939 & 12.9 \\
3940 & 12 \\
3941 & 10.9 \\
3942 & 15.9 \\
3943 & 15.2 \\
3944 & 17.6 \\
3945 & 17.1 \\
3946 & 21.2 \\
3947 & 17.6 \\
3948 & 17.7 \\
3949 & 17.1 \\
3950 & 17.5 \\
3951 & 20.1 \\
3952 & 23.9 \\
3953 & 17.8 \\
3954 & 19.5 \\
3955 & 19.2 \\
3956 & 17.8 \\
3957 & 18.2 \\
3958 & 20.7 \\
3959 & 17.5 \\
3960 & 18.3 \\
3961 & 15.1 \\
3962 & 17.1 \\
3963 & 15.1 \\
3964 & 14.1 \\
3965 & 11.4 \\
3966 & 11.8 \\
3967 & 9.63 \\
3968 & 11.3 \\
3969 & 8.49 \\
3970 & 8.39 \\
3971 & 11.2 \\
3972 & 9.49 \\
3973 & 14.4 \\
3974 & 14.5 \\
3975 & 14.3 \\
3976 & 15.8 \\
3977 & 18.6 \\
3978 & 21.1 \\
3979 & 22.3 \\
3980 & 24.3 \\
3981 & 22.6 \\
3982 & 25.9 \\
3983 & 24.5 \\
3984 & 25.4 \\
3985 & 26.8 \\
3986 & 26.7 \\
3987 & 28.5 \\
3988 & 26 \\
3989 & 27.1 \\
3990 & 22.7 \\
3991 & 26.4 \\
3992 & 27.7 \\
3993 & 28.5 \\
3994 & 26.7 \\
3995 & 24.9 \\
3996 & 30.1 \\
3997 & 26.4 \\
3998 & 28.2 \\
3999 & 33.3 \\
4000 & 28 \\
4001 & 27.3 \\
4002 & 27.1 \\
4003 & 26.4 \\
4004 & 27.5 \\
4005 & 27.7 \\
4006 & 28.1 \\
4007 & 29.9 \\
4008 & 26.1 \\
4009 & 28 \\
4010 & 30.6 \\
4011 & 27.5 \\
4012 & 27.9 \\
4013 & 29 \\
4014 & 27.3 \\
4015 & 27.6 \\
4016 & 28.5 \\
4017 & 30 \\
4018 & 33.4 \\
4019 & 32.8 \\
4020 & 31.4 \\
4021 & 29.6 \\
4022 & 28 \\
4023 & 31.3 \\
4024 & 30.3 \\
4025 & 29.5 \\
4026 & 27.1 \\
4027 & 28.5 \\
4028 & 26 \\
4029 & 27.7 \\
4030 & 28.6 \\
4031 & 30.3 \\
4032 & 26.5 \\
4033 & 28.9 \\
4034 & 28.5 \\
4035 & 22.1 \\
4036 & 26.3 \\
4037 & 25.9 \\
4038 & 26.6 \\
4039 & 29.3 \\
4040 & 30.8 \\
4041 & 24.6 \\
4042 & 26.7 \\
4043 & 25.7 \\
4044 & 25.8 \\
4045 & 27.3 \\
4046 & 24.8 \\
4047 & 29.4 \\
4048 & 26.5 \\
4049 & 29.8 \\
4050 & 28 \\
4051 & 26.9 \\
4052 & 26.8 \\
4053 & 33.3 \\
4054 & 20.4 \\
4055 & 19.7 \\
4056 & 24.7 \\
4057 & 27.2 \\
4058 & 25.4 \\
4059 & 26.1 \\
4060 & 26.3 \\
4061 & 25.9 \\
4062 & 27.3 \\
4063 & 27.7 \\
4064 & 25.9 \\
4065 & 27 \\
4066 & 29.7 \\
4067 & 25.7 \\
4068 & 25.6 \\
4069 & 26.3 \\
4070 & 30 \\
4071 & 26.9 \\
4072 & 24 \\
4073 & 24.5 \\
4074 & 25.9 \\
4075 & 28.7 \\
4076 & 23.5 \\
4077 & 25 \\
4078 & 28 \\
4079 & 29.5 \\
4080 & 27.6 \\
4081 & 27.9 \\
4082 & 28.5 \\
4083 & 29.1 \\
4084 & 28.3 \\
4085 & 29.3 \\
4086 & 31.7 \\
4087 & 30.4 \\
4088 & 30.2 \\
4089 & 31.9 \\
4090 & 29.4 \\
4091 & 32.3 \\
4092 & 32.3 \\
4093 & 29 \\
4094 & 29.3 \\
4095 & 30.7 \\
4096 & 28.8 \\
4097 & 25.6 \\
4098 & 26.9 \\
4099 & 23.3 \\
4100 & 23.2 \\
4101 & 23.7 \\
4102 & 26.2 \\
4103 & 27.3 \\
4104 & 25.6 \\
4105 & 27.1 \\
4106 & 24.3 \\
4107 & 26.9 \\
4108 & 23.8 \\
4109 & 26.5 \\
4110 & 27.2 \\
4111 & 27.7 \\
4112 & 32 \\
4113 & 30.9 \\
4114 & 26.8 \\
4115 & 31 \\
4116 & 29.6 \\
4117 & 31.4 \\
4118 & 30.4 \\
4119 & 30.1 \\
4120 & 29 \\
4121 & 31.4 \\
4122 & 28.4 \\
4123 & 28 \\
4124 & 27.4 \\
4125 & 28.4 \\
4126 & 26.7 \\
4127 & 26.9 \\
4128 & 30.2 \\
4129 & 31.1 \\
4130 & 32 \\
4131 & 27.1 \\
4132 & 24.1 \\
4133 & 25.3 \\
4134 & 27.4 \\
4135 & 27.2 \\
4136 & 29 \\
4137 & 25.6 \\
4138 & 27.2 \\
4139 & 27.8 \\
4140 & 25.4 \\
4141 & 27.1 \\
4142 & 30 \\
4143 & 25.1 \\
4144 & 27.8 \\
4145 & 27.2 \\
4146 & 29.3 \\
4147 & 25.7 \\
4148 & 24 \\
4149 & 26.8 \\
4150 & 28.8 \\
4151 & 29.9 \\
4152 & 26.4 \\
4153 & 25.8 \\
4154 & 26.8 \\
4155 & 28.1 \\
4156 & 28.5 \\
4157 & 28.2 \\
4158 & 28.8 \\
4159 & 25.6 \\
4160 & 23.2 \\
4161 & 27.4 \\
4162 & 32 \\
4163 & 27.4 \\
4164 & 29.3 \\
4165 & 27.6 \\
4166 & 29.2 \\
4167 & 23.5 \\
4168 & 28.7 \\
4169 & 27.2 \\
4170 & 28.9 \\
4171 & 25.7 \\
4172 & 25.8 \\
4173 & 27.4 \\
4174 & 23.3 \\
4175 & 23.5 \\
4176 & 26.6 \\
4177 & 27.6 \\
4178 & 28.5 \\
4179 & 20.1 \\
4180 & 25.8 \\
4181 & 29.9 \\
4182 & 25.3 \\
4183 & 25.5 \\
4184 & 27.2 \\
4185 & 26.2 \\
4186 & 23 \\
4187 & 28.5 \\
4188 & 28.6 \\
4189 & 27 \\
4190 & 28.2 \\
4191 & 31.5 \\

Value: 1.89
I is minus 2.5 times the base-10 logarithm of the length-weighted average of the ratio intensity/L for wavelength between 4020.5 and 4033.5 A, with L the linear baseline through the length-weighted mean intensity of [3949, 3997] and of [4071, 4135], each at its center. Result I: -0.233 mag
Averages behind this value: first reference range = 19.6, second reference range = 28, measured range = 28.6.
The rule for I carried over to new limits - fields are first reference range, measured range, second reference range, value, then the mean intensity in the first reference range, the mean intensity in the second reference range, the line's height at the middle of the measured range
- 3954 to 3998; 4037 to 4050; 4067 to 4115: -0.12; 19.8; 27.7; 24.4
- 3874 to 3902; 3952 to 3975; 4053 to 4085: 0.35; 16.1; 26.6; 20.4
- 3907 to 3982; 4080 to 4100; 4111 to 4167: -0.16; 16.2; 28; 25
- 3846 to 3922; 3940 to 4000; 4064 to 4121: 0.09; 16.5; 27.9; 21.2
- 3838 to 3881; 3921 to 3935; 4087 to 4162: 0.35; 14.1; 27.8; 17.6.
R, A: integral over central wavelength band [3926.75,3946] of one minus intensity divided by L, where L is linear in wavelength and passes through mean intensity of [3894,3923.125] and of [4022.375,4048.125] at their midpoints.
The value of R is 8.2 A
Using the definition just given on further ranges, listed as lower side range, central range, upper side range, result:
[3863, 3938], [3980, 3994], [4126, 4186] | -4.4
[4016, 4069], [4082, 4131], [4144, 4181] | -2.4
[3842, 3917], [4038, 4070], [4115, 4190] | -4.6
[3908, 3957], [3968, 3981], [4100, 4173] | 2.4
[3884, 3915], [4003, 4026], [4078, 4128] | -4.8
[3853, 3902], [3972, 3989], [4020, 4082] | 0.5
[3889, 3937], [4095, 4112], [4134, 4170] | -0.6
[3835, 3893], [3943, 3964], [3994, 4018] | 4.4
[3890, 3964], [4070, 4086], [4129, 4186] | -2.6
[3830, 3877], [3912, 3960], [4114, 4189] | 2.9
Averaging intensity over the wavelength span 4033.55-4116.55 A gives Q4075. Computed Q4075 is 27.3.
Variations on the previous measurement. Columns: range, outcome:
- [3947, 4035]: 23.5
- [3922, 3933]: 12.8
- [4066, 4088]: 27.6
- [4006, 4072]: 27.6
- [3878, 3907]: 16.6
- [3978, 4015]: 27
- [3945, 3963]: 18.5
